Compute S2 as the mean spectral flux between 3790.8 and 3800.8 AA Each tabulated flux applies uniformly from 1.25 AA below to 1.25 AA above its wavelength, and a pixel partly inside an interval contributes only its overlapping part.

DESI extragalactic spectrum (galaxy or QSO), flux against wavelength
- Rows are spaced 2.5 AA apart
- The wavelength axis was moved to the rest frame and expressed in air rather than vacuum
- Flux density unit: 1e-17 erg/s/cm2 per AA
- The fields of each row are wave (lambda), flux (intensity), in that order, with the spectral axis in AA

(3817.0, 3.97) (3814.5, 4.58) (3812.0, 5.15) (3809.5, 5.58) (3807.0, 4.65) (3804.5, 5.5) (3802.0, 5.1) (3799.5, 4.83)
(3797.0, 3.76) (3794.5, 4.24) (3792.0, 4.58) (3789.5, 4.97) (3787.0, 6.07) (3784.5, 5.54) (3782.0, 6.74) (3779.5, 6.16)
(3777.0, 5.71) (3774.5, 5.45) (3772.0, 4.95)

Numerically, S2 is 4.36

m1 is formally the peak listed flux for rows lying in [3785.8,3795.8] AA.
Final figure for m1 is 6.07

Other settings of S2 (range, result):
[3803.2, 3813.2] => 5.22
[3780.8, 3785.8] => 6.13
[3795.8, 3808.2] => 4.77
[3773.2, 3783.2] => 6.01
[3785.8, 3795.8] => 4.95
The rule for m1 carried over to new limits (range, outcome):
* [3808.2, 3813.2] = 5.58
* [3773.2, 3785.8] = 6.74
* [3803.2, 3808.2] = 5.5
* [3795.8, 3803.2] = 5.1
